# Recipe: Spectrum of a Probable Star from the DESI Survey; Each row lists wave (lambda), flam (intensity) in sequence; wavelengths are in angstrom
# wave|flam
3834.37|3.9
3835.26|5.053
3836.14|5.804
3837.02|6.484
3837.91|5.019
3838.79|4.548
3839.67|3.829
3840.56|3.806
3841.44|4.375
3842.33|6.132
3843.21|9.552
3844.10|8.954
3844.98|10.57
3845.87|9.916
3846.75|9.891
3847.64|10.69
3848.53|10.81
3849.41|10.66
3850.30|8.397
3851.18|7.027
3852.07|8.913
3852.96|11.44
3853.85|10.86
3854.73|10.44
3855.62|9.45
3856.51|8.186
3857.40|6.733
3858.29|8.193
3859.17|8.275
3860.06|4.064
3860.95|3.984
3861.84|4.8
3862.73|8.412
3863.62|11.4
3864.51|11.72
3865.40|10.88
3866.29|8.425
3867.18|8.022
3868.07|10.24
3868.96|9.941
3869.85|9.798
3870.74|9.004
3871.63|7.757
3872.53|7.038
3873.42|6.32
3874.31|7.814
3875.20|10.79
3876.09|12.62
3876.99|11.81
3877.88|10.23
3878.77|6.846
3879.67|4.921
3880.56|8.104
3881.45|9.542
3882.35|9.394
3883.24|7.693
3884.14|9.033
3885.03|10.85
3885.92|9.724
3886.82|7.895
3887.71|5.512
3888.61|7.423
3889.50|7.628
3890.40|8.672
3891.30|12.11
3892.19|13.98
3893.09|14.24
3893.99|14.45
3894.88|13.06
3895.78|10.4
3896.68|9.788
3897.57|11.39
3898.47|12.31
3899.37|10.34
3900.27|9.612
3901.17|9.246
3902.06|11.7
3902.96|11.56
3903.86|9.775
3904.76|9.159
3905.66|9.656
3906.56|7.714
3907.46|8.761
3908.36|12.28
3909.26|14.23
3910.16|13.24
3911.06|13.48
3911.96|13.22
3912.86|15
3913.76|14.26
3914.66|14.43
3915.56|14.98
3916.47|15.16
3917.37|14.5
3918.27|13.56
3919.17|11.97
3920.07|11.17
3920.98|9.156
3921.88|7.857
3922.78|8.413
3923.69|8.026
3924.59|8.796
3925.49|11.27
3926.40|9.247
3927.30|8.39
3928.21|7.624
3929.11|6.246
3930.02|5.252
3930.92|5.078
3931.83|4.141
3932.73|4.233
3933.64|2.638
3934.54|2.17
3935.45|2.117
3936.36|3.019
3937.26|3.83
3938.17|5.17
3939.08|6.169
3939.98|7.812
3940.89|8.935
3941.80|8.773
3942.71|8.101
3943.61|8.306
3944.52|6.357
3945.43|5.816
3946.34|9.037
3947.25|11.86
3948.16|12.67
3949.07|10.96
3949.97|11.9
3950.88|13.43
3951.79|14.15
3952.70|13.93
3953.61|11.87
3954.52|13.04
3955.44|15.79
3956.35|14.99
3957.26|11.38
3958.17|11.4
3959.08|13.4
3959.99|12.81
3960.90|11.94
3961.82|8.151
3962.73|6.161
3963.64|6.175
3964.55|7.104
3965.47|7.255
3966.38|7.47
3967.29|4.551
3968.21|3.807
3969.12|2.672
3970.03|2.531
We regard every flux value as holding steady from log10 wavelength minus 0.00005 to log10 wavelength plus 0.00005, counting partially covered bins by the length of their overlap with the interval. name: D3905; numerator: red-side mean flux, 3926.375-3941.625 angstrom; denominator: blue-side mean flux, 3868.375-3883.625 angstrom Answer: 0.6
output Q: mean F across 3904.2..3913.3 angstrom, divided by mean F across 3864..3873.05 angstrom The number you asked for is 1.3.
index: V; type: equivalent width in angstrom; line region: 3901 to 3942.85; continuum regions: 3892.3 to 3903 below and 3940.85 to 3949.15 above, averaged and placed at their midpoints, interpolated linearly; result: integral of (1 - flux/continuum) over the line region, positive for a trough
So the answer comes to 4.9 angstrom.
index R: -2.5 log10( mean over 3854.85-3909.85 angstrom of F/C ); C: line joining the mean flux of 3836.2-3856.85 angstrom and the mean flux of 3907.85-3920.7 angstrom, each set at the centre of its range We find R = 0.17 mag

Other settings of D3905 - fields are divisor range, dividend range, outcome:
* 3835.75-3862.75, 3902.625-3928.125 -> 1.46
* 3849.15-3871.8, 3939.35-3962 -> 1.27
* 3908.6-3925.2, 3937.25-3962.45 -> 0.86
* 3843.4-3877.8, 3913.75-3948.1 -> 0.91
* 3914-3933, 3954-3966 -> 1.12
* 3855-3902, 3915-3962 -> 1.01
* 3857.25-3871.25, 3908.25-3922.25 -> 1.56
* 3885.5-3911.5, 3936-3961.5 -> 0.96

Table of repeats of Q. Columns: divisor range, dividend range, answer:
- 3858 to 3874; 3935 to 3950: 0.92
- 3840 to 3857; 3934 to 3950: 0.81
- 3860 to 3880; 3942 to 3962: 1.32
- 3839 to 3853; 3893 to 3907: 1.31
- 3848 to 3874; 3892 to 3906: 1.30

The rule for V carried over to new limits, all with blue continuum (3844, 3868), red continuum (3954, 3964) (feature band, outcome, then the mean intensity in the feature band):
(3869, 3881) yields 0.9 angstrom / 8.74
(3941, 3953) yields 0.9 angstrom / 10.3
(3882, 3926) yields -3.8 angstrom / 11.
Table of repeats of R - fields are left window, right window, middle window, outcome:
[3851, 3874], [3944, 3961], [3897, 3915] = -0.14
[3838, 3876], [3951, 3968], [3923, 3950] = 0.39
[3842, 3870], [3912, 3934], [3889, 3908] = -0.14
